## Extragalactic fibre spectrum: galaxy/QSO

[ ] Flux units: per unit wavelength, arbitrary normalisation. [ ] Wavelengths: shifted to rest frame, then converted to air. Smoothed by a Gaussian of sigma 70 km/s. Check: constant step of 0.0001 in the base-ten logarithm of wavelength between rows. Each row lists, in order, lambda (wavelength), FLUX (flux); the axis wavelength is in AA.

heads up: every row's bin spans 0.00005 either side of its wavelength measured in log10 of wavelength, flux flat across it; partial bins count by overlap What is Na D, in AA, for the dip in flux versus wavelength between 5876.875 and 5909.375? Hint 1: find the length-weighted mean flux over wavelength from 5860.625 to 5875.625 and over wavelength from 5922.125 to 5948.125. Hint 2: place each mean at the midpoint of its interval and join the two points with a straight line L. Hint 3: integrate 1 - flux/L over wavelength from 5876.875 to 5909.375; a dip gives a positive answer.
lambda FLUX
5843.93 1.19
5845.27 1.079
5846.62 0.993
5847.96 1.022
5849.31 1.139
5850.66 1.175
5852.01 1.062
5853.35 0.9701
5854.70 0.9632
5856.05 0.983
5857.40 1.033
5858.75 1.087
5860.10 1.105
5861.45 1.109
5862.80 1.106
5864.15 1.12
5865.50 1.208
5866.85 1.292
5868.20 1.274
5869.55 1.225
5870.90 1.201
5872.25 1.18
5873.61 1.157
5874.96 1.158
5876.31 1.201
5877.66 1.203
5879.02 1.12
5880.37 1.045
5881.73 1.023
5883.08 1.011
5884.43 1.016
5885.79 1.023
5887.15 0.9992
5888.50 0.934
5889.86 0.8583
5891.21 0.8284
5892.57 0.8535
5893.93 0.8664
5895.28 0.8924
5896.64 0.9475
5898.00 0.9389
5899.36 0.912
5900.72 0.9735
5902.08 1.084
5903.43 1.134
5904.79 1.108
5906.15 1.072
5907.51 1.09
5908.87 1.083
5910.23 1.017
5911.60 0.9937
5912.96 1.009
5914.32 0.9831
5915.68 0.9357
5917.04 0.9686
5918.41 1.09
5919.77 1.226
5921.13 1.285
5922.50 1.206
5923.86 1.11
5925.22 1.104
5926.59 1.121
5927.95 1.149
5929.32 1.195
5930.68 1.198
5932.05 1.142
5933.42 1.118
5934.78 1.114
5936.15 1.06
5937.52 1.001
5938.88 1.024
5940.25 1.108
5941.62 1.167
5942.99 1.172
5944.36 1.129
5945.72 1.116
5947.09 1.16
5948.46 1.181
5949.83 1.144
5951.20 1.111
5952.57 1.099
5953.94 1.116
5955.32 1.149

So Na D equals 4.5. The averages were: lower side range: 1.18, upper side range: 1.13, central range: 1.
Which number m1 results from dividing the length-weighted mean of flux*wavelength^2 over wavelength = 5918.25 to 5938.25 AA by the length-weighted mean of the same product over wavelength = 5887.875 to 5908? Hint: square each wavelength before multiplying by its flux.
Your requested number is 1.2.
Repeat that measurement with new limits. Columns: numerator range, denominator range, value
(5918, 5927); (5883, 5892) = 1.25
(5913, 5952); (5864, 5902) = 1.08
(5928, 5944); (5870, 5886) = 1.02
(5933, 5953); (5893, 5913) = 1.12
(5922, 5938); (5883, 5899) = 1.23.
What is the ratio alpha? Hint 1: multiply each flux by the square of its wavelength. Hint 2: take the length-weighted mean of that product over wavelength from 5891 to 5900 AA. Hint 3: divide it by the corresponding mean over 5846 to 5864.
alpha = 0.9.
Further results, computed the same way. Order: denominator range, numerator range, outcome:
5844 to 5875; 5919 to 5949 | 1.05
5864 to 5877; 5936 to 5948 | 0.94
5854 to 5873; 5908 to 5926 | 0.97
